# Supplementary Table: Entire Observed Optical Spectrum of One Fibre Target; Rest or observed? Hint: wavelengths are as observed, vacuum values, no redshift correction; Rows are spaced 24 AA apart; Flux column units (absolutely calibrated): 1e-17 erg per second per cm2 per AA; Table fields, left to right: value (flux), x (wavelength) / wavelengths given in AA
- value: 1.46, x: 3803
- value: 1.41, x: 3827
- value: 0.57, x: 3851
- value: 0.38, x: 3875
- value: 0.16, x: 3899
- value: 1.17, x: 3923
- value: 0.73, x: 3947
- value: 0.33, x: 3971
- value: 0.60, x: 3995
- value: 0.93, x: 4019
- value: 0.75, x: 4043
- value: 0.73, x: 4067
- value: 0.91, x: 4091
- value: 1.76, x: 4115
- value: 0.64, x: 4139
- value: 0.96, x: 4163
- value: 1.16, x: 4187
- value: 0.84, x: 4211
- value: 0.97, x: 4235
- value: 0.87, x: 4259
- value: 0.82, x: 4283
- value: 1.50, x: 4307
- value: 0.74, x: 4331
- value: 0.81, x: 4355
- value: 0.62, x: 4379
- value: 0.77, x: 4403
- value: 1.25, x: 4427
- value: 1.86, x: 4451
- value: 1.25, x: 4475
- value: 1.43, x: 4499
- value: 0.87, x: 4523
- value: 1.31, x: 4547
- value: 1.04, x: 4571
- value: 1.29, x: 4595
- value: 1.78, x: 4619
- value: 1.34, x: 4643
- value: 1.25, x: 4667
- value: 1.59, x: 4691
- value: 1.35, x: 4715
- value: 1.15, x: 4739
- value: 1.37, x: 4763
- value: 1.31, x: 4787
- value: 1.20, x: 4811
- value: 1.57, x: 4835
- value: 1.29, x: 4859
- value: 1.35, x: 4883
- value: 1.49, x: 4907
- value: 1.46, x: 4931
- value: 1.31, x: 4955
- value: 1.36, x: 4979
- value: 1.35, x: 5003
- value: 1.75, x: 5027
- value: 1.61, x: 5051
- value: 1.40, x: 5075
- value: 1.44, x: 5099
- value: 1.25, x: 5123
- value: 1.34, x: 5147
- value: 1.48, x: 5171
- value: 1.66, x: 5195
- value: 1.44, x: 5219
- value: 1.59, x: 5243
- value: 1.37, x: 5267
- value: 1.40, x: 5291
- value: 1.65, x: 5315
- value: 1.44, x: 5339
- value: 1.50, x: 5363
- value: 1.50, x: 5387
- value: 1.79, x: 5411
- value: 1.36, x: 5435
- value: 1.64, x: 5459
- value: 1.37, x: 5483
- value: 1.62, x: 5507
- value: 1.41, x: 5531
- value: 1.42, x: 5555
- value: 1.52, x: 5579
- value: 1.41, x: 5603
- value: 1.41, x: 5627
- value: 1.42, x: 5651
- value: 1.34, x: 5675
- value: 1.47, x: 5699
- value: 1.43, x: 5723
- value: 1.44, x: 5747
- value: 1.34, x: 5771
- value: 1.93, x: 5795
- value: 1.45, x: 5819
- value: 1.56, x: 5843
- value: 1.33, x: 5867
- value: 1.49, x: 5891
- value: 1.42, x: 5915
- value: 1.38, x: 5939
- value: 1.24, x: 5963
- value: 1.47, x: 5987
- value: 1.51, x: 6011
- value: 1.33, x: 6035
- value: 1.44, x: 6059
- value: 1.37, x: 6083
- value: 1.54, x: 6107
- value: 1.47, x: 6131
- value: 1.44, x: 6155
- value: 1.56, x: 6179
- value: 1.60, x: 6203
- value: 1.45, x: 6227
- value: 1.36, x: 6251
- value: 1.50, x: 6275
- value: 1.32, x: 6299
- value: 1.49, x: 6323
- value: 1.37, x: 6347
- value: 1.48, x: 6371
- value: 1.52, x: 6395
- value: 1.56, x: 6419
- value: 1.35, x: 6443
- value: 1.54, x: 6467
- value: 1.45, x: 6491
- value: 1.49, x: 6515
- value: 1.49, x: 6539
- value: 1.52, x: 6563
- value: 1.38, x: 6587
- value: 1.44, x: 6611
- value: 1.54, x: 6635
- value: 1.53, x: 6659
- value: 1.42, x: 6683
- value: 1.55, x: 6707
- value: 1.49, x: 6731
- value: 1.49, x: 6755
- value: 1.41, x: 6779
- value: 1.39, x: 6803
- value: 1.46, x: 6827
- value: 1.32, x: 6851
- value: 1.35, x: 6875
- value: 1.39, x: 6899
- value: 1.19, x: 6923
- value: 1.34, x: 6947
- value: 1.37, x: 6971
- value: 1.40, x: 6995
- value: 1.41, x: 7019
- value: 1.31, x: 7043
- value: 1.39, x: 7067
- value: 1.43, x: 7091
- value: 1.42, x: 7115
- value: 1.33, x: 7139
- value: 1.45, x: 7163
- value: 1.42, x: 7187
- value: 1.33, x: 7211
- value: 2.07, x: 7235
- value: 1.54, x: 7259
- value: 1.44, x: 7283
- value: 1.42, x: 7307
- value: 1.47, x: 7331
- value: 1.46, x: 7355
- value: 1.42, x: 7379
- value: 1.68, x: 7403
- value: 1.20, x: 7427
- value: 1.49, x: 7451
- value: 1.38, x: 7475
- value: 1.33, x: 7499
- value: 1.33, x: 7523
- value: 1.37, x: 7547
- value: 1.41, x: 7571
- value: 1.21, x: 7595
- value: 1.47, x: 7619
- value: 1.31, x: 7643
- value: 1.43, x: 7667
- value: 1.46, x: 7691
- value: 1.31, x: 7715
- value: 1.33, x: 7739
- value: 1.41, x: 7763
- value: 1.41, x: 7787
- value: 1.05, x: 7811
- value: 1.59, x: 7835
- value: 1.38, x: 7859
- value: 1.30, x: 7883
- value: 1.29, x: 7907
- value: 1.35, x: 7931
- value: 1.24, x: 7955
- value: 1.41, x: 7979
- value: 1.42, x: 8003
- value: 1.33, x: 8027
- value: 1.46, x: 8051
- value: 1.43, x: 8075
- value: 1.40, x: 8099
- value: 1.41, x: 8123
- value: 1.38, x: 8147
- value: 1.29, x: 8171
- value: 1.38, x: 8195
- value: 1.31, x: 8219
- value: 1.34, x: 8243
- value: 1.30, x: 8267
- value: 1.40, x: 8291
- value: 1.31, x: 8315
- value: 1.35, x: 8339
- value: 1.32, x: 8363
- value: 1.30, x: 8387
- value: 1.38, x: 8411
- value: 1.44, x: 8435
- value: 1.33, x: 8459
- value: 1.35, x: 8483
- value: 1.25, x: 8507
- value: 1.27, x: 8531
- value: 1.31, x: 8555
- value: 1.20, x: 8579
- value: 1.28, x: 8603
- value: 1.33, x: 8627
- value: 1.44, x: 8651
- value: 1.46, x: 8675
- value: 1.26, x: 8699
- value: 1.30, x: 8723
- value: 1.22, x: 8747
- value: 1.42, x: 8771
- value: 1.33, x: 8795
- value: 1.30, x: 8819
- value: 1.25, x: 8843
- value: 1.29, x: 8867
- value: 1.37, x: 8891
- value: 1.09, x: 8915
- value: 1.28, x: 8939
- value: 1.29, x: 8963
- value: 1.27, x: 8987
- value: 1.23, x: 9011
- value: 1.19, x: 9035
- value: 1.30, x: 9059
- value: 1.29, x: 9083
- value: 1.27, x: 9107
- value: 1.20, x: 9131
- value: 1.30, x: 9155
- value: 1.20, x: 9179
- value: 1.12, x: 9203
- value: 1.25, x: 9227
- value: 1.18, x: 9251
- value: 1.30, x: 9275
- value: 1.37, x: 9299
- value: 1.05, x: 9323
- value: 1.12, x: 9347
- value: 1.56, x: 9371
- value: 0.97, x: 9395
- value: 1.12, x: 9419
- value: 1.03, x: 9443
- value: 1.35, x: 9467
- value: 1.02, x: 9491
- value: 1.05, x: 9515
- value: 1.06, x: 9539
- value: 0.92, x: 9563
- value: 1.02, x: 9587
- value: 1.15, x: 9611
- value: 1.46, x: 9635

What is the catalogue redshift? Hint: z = 0.10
